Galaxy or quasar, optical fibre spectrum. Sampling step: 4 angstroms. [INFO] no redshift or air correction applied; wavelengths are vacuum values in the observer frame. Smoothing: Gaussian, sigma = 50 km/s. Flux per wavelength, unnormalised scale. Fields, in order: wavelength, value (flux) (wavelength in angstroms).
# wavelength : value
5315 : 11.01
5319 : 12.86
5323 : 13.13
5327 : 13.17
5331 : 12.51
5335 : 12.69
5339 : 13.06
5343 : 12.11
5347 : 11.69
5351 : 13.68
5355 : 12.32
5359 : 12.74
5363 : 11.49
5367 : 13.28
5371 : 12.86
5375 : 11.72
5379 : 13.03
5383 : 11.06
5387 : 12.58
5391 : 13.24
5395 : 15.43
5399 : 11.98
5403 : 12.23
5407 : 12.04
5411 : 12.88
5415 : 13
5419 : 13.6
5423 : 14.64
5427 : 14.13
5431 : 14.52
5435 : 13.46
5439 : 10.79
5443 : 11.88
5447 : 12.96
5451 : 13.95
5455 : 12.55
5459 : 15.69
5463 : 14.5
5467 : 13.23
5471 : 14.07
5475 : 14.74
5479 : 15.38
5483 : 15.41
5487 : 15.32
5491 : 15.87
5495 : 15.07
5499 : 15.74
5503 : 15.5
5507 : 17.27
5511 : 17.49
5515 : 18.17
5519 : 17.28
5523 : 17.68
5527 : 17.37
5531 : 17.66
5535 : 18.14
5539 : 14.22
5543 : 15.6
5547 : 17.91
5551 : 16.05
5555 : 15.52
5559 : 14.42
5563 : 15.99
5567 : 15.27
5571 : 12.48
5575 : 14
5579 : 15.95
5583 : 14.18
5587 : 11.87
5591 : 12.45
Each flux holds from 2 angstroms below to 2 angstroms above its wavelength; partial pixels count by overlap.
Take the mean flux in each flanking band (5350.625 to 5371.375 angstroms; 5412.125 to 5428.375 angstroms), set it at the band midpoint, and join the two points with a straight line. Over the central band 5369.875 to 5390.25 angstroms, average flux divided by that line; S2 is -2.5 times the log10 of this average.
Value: 0.06 mag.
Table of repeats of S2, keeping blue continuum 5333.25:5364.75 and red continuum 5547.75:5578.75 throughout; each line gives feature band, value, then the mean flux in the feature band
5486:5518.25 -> -0.15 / 16.4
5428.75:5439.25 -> 0.01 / 13.3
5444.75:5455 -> 0.03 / 13.2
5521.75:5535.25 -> -0.21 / 17.7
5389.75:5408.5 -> 0.01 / 13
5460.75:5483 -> -0.04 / 14.5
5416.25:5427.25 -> -0.06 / 14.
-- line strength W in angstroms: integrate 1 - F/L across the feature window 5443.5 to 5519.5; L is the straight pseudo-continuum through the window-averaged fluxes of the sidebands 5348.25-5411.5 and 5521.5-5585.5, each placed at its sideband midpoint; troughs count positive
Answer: -3.6 angstroms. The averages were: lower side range 12.6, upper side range 15.7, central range 15.2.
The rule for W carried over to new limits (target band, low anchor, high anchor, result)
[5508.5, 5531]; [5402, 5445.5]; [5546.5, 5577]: -4.9 angstroms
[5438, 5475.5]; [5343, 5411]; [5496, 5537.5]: 4.3 angstroms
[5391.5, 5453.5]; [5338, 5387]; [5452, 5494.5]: 2.1 angstroms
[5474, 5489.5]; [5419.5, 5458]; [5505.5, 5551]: -0.1 angstroms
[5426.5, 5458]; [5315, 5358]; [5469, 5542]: 3.9 angstroms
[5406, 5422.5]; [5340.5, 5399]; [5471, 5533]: 0.9 angstroms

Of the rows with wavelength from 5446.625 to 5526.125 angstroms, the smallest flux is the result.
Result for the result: 12.55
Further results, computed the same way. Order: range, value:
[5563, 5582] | 12.48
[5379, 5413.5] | 11.06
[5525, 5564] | 14.22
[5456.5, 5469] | 13.23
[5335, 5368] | 11.49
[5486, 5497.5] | 15.07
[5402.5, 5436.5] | 12.04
